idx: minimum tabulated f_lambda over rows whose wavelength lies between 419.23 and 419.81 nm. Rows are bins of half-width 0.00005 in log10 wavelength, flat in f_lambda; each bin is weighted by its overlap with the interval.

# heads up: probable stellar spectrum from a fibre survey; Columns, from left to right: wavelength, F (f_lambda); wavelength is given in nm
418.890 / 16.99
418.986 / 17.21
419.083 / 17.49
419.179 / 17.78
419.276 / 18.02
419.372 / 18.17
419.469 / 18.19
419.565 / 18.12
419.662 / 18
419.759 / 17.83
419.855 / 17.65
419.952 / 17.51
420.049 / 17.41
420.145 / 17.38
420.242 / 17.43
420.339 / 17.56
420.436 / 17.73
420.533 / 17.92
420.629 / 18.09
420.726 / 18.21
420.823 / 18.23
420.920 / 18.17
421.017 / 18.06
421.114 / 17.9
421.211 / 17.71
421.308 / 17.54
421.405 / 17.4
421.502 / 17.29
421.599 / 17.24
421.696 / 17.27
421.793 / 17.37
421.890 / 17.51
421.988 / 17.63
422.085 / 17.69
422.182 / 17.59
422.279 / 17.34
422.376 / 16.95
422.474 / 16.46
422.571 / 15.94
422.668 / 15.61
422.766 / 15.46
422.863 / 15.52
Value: 17.83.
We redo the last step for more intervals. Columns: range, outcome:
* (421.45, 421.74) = 17.24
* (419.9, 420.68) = 17.38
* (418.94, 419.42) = 17.21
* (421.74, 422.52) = 16.46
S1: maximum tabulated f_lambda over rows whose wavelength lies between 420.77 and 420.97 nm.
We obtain 18.23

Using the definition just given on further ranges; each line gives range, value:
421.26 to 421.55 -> 17.54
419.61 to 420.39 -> 18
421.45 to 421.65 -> 17.29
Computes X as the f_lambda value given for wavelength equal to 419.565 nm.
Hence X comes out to 18.12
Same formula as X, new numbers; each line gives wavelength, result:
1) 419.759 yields 17.83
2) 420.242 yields 17.43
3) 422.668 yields 15.61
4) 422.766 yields 15.46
